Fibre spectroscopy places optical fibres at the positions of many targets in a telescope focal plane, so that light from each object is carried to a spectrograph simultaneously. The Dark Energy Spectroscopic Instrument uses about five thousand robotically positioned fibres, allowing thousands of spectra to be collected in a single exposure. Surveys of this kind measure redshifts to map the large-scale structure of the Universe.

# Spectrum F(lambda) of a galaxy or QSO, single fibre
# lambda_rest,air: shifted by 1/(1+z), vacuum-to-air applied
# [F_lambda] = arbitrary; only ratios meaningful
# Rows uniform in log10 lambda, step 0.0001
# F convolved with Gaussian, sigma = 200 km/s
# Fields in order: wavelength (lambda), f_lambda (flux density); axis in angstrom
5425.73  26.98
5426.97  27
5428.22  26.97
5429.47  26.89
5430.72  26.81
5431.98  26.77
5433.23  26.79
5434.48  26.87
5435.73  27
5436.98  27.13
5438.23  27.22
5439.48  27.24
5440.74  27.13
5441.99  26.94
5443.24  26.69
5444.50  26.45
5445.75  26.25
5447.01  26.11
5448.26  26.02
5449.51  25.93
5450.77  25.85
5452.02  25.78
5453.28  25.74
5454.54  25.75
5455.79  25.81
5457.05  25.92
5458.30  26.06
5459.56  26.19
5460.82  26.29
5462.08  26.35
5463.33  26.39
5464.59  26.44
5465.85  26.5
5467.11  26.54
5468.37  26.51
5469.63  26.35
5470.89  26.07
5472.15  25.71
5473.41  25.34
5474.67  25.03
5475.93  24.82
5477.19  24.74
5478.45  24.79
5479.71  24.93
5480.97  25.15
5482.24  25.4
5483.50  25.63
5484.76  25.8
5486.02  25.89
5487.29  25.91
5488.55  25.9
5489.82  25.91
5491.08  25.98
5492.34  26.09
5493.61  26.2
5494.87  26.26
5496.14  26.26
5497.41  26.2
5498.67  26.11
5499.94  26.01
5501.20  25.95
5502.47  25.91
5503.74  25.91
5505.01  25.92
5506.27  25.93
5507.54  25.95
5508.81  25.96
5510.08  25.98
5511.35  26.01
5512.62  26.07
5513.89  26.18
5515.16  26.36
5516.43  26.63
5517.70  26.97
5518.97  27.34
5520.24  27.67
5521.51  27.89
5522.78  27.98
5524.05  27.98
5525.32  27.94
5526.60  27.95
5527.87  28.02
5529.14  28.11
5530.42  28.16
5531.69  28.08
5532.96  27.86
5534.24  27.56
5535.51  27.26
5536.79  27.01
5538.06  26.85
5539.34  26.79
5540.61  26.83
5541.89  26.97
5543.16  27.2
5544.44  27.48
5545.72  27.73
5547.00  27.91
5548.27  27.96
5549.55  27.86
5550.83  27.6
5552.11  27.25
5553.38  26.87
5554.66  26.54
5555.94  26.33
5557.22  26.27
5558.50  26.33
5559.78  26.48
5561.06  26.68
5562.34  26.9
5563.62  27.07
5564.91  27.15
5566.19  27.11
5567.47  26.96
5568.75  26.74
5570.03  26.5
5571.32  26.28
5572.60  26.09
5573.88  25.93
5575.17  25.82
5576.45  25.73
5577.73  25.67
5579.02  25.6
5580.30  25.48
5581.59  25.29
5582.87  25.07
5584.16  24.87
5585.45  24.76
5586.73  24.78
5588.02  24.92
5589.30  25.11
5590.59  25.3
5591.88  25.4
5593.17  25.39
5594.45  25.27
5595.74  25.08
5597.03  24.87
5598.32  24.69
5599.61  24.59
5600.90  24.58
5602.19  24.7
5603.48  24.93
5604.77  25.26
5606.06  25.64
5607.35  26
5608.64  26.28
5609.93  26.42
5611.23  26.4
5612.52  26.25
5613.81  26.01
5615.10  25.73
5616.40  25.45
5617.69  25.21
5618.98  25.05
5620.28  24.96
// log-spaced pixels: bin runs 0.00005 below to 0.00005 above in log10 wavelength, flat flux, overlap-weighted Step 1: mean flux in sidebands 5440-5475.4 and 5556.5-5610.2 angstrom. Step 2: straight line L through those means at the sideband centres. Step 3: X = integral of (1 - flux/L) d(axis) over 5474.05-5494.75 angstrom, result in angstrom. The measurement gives 0.4 angstrom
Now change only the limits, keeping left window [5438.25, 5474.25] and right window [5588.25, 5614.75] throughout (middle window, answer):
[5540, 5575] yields -1.7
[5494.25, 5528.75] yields -1.0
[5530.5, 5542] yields -0.7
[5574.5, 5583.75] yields 0.0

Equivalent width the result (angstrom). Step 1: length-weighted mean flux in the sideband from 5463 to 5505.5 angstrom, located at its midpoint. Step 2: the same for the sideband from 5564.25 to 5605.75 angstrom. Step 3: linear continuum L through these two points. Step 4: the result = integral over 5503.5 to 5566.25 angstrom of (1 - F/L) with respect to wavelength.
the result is -3.4 angstrom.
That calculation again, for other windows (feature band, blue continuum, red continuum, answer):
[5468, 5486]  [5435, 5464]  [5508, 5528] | 0.80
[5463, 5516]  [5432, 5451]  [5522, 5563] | 2.17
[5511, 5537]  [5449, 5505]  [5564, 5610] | -1.69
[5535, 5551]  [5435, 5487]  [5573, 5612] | -1.08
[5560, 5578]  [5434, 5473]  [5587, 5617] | -0.62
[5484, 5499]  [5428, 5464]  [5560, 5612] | 0.09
